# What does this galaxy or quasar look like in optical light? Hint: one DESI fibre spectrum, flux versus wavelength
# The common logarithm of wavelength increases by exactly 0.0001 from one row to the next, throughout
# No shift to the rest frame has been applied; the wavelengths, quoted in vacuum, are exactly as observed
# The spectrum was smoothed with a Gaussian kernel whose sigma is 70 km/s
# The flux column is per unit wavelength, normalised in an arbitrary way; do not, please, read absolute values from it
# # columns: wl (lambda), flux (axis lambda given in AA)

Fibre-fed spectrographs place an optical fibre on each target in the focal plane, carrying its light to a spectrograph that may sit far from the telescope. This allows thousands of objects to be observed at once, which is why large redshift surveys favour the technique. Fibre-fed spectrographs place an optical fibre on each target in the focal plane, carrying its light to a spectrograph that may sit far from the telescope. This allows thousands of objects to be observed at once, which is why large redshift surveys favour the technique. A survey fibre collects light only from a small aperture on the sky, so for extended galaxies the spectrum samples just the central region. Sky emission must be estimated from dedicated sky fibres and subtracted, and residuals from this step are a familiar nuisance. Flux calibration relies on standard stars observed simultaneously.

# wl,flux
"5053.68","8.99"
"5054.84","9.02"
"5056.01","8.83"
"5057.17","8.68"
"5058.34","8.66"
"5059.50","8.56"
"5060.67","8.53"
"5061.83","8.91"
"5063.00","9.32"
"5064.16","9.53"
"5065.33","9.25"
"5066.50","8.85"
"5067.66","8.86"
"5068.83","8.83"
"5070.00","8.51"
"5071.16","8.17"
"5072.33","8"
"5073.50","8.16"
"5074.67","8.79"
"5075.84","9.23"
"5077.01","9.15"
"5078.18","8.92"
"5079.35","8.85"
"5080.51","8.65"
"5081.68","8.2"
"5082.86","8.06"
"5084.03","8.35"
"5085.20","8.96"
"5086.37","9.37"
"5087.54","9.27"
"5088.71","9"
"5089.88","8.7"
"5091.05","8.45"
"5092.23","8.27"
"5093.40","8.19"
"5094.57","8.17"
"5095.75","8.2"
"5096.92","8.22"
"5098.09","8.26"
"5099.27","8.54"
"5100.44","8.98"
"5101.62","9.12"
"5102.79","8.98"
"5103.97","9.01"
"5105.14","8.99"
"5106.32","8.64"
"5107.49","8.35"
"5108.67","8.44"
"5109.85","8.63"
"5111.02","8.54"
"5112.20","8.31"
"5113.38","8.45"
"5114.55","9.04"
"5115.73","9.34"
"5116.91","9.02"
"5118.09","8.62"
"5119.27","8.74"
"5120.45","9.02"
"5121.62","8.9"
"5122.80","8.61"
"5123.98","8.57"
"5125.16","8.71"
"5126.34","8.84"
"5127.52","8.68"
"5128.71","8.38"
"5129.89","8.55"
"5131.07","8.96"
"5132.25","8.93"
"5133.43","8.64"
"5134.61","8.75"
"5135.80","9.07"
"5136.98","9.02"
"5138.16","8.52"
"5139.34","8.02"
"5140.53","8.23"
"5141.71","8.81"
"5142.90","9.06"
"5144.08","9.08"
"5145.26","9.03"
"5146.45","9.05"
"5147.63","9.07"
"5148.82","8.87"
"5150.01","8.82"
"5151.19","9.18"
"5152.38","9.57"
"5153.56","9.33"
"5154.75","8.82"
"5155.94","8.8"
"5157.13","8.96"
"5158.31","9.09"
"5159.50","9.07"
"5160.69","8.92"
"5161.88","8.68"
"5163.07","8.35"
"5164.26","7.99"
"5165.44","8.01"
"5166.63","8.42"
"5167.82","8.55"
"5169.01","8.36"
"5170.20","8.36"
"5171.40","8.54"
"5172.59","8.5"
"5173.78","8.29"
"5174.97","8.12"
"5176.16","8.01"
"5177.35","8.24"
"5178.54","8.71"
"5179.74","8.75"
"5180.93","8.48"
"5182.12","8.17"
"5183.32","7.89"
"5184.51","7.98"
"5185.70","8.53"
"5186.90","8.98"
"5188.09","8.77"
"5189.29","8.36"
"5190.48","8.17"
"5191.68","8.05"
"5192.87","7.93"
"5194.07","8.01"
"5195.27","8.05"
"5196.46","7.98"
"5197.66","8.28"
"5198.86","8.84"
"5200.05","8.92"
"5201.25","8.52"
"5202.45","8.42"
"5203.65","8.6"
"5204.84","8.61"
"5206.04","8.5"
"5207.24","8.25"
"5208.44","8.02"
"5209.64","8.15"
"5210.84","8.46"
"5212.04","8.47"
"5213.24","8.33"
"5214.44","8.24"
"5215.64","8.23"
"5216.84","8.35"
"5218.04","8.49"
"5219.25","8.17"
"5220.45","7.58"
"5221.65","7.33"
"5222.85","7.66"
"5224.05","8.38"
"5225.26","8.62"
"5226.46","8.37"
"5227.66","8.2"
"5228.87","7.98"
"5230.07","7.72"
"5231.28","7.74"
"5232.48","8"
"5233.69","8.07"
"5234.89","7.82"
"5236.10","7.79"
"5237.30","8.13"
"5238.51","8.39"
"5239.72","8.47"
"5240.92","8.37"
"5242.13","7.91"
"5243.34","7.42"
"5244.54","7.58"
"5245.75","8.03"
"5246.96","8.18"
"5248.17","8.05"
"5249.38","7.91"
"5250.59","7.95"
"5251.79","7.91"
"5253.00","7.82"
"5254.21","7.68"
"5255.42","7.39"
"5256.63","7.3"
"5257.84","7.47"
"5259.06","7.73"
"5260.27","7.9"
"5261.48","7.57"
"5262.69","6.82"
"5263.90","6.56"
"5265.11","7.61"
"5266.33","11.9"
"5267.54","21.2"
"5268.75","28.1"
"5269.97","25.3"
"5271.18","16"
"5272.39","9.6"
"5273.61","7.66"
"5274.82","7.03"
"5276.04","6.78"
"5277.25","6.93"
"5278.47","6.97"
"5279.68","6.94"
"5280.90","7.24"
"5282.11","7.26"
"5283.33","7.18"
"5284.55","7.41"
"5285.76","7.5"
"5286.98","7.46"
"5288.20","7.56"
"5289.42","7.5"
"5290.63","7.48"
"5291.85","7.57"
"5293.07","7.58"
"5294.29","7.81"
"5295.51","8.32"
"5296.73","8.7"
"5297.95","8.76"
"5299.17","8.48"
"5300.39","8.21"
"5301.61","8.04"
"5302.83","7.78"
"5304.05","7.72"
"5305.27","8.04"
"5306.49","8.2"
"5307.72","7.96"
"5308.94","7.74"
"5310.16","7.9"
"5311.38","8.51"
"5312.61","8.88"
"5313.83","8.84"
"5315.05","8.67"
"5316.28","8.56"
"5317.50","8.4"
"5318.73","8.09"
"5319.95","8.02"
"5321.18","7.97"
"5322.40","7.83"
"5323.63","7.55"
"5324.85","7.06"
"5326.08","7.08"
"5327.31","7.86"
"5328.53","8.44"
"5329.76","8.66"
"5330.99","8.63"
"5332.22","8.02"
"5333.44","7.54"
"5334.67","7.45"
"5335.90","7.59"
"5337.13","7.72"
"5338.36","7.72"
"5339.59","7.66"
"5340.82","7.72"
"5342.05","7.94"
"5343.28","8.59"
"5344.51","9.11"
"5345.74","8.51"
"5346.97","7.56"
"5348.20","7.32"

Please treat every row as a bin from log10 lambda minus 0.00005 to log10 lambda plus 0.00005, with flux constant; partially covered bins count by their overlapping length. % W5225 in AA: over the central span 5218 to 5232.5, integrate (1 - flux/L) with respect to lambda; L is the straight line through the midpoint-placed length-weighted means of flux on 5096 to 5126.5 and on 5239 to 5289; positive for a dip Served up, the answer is 1.7 AA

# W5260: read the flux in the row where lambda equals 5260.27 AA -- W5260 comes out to 7.9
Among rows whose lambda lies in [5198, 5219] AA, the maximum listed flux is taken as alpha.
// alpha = 8.92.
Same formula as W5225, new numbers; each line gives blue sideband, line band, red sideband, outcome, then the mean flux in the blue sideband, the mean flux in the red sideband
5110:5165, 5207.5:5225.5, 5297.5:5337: 0.7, 8.8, 8.07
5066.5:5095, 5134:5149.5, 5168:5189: -0.6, 8.64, 8.39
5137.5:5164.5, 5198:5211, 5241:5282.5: 0.9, 8.85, 9.46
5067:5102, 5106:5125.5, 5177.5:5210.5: -0.4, 8.61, 8.37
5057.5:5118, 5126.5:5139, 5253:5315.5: 0.0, 8.7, 8.98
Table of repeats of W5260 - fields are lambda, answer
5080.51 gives 8.65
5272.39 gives 9.6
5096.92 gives 8.22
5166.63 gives 8.42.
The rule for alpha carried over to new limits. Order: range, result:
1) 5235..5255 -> 8.47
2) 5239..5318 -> 28.1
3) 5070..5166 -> 9.57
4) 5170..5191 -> 8.98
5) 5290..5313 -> 8.88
